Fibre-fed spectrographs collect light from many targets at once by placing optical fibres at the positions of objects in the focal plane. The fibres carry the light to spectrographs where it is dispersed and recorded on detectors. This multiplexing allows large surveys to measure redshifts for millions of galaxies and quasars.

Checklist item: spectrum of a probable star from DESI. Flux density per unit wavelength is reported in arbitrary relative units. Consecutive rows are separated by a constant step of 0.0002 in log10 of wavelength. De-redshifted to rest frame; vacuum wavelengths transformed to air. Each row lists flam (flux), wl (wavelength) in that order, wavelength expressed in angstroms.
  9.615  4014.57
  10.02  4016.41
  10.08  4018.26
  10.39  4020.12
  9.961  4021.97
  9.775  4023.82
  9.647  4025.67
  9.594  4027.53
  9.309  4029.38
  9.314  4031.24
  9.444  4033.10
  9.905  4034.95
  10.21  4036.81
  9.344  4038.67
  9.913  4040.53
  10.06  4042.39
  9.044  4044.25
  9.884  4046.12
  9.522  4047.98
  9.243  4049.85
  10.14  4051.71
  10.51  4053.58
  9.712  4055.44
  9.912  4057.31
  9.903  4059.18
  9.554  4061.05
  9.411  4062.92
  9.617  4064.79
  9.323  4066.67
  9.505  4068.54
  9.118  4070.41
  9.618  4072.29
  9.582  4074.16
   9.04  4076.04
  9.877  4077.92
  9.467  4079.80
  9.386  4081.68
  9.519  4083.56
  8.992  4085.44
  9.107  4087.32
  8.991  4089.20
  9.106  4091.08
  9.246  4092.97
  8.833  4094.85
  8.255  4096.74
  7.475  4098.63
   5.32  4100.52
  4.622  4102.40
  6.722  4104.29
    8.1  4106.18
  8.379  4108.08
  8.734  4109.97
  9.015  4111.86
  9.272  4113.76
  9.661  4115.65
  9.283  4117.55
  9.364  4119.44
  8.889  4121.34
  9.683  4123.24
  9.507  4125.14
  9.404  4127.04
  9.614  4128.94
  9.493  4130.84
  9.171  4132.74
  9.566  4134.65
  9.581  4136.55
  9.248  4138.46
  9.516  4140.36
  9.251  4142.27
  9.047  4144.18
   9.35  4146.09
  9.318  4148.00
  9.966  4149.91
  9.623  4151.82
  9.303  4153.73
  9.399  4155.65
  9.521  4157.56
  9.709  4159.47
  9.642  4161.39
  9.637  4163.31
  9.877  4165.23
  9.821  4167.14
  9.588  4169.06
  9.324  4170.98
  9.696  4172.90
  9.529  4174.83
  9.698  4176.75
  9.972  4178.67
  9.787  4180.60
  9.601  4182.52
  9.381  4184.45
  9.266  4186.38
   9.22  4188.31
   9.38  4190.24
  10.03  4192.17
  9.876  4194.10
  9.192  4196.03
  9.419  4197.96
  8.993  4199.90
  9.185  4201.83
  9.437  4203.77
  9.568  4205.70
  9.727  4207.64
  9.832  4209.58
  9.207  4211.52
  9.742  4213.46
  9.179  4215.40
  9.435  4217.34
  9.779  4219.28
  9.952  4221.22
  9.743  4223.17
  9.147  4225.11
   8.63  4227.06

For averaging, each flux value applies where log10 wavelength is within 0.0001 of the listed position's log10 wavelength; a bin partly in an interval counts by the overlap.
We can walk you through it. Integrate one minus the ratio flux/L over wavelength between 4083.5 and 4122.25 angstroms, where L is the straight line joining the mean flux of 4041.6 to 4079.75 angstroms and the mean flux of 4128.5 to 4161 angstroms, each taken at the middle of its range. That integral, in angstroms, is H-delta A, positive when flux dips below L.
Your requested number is 4.63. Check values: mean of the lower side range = 9.62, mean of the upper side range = 9.45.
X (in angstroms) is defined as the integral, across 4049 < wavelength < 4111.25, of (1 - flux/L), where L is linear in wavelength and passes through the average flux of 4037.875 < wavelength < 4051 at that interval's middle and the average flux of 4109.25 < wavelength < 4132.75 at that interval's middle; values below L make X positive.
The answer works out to 3.7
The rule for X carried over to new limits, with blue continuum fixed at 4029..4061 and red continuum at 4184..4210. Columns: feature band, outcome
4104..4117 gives 1.27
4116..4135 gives 0.37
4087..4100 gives 1.43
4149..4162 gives -0.08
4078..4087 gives 0.27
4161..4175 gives -0.20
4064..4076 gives 0.32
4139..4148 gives 0.25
